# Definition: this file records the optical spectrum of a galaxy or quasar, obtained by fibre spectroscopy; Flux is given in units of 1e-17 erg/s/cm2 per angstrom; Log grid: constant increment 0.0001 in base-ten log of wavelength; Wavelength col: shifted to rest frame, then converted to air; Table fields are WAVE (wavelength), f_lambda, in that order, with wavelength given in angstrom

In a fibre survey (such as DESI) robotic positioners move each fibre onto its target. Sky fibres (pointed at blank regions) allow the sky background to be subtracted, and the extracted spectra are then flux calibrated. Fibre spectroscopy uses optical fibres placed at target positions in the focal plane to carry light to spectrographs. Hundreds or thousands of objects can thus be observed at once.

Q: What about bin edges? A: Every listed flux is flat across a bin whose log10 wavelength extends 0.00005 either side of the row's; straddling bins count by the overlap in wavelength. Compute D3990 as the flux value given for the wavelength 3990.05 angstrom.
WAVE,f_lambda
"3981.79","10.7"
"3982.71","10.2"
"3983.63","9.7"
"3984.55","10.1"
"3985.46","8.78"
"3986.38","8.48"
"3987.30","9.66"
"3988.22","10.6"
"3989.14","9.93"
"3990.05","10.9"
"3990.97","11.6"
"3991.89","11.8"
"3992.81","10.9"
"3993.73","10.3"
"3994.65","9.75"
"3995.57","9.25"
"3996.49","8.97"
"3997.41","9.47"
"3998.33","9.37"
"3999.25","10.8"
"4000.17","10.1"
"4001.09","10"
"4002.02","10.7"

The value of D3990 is 10.9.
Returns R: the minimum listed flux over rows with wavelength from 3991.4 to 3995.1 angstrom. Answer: 9.75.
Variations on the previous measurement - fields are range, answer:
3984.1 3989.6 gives 8.48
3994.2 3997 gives 8.97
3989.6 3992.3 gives 10.9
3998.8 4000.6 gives 10.1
